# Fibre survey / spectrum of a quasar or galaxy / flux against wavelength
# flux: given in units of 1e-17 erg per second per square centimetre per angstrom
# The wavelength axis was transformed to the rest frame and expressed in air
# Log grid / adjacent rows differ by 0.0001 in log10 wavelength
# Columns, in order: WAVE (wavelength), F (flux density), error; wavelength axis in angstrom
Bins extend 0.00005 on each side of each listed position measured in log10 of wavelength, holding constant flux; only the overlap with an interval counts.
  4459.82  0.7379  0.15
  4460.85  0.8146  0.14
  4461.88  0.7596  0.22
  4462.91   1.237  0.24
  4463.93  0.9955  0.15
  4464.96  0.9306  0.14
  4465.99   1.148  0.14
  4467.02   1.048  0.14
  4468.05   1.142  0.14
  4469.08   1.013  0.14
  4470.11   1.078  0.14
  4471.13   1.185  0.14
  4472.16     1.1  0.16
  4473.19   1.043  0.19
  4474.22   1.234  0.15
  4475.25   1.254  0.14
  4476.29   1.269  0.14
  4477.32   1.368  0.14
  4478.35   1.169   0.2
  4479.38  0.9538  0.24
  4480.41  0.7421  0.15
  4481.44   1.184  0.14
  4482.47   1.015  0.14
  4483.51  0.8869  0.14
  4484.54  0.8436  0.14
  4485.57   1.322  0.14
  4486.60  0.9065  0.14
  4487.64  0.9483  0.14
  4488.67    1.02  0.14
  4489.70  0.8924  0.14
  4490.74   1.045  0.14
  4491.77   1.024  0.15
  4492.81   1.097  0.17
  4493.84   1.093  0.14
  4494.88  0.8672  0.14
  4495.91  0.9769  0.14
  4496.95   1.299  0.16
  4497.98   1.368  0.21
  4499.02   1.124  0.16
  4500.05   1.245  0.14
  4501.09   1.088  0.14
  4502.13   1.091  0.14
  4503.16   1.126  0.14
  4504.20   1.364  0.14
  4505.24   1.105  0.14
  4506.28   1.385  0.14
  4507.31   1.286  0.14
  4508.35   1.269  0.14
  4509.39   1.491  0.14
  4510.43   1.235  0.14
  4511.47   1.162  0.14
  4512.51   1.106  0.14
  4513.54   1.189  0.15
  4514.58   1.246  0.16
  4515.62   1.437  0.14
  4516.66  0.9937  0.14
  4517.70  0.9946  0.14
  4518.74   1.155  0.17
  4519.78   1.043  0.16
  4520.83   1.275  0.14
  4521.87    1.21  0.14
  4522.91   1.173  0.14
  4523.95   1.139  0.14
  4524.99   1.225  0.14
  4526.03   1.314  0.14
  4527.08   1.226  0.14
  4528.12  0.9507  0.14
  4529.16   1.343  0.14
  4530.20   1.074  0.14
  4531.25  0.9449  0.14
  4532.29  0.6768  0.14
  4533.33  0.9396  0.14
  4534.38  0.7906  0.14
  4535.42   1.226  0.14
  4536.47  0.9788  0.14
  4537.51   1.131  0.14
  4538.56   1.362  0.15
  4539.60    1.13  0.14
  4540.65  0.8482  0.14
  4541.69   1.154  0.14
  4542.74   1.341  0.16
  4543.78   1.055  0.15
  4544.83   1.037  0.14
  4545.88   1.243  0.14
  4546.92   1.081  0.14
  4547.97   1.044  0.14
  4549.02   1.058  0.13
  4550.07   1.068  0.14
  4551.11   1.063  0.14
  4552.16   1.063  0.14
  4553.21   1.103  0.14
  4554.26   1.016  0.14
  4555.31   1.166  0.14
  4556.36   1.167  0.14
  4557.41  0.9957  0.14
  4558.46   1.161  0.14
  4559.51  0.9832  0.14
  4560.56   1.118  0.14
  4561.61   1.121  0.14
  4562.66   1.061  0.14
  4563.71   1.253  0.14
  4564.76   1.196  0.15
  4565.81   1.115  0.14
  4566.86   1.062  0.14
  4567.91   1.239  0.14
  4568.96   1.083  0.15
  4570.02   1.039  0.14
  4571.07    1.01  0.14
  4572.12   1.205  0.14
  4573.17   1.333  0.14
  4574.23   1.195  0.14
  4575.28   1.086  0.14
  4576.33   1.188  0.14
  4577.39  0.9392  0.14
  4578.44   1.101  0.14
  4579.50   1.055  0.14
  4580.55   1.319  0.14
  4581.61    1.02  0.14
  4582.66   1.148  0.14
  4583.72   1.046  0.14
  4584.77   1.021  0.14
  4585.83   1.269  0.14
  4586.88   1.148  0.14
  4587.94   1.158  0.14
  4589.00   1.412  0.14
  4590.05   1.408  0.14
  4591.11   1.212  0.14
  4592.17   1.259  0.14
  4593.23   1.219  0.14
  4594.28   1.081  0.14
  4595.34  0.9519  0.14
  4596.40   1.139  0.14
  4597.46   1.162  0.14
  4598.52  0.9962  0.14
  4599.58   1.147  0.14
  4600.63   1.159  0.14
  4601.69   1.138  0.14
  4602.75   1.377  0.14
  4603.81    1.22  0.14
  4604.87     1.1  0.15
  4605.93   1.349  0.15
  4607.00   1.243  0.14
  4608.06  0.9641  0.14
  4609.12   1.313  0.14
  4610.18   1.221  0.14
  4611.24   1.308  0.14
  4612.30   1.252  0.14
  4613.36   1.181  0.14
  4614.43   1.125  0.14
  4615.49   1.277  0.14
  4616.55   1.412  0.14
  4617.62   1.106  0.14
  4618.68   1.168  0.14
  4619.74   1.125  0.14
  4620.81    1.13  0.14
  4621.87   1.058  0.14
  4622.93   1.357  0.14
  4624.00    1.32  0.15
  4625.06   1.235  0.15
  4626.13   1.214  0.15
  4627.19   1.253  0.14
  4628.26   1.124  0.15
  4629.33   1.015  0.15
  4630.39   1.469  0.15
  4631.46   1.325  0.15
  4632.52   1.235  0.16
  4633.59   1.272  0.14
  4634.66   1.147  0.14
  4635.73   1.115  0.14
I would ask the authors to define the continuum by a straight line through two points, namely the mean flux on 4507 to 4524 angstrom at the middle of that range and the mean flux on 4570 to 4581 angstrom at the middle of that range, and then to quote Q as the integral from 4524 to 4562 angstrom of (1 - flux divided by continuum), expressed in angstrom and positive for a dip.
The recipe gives 2.7 angstrom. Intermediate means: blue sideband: 1.2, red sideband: 1.14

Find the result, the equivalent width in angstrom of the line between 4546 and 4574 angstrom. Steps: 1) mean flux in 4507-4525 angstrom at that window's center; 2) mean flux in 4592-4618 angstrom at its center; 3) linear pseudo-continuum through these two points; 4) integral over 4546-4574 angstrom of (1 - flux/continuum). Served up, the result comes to 1.9 angstrom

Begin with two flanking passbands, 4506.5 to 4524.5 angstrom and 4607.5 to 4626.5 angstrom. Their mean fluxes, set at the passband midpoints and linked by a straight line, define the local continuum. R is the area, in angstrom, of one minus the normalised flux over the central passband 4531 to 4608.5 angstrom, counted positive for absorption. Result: 5.5 angstrom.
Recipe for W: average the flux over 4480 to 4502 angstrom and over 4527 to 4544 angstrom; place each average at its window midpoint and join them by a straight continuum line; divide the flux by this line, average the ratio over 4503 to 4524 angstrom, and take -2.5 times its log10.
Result -0.15 mag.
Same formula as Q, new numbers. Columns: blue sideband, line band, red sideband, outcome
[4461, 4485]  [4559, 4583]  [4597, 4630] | 0.7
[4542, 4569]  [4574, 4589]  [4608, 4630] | 0.3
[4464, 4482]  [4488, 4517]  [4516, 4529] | -0.8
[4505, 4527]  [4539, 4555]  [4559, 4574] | 1.0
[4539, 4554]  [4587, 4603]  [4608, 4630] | -0.2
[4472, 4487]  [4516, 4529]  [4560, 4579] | -0.5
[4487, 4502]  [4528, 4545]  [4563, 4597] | 0.8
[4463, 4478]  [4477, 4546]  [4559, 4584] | 0.7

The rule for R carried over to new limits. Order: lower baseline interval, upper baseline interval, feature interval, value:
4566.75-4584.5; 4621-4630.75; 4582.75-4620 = -0.6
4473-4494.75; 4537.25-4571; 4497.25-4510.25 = -2.1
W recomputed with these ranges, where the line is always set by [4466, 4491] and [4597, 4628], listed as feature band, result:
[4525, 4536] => 0.07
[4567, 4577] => 0.02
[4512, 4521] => -0.05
